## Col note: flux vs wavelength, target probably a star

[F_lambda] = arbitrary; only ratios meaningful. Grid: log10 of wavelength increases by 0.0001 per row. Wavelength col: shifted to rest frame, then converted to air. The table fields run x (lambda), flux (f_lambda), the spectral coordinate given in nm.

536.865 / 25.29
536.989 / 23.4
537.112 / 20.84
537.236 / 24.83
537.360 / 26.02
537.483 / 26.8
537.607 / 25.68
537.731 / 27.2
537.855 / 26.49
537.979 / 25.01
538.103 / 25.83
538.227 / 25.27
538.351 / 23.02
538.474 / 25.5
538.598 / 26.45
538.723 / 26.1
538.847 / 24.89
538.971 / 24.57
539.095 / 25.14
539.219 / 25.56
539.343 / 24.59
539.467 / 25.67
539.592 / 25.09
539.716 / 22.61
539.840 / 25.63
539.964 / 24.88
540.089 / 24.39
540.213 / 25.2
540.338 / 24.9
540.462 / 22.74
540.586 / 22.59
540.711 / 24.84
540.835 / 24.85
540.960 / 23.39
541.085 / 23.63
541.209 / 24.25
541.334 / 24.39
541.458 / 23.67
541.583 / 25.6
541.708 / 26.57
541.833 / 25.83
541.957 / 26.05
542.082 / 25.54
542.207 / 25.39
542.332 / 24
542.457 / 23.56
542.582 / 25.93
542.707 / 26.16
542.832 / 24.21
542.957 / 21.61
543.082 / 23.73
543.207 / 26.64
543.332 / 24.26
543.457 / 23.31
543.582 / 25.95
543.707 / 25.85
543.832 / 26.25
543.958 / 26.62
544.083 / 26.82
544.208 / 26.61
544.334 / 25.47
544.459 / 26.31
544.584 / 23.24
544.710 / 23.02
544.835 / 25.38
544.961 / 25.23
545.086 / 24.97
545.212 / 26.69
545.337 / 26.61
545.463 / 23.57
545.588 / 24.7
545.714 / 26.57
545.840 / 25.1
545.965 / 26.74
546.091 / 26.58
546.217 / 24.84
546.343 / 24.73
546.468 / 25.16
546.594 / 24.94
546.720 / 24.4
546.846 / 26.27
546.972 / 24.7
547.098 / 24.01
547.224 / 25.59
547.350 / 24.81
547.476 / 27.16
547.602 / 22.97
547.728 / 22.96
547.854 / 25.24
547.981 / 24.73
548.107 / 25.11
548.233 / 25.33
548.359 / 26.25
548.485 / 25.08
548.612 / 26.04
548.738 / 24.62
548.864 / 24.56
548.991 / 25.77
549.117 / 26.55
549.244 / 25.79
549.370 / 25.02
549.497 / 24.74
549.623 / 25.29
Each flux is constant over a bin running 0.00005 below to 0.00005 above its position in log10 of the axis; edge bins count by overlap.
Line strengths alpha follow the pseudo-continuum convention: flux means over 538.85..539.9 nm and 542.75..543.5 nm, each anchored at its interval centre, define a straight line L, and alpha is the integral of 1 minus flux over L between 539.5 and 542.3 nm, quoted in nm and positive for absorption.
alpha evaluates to -0.013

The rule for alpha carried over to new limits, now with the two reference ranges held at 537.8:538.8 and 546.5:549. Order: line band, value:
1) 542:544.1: 0.02 nm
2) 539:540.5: 0.04 nm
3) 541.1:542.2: 0.00 nm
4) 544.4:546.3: -0.01 nm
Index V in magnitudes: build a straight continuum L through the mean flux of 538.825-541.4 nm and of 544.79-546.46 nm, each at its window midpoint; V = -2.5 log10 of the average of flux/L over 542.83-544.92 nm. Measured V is 0.01 mag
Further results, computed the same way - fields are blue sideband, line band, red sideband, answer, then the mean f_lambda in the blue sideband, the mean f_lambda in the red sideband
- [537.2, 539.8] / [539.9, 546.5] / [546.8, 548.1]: 0.00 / 25.4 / 24.8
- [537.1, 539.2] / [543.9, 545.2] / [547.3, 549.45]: -0.01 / 25.4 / 25.2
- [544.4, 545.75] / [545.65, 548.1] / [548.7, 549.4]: 0.01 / 25.1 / 25.4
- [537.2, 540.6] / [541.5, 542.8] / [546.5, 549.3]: -0.01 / 25.1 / 25.1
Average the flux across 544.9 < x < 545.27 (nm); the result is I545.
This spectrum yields 25.6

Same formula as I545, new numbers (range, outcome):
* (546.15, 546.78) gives 24.8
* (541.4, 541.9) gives 25.4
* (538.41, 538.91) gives 25.7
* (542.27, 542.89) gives 24.8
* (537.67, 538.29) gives 25.9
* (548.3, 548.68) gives 25.8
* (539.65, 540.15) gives 24.4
